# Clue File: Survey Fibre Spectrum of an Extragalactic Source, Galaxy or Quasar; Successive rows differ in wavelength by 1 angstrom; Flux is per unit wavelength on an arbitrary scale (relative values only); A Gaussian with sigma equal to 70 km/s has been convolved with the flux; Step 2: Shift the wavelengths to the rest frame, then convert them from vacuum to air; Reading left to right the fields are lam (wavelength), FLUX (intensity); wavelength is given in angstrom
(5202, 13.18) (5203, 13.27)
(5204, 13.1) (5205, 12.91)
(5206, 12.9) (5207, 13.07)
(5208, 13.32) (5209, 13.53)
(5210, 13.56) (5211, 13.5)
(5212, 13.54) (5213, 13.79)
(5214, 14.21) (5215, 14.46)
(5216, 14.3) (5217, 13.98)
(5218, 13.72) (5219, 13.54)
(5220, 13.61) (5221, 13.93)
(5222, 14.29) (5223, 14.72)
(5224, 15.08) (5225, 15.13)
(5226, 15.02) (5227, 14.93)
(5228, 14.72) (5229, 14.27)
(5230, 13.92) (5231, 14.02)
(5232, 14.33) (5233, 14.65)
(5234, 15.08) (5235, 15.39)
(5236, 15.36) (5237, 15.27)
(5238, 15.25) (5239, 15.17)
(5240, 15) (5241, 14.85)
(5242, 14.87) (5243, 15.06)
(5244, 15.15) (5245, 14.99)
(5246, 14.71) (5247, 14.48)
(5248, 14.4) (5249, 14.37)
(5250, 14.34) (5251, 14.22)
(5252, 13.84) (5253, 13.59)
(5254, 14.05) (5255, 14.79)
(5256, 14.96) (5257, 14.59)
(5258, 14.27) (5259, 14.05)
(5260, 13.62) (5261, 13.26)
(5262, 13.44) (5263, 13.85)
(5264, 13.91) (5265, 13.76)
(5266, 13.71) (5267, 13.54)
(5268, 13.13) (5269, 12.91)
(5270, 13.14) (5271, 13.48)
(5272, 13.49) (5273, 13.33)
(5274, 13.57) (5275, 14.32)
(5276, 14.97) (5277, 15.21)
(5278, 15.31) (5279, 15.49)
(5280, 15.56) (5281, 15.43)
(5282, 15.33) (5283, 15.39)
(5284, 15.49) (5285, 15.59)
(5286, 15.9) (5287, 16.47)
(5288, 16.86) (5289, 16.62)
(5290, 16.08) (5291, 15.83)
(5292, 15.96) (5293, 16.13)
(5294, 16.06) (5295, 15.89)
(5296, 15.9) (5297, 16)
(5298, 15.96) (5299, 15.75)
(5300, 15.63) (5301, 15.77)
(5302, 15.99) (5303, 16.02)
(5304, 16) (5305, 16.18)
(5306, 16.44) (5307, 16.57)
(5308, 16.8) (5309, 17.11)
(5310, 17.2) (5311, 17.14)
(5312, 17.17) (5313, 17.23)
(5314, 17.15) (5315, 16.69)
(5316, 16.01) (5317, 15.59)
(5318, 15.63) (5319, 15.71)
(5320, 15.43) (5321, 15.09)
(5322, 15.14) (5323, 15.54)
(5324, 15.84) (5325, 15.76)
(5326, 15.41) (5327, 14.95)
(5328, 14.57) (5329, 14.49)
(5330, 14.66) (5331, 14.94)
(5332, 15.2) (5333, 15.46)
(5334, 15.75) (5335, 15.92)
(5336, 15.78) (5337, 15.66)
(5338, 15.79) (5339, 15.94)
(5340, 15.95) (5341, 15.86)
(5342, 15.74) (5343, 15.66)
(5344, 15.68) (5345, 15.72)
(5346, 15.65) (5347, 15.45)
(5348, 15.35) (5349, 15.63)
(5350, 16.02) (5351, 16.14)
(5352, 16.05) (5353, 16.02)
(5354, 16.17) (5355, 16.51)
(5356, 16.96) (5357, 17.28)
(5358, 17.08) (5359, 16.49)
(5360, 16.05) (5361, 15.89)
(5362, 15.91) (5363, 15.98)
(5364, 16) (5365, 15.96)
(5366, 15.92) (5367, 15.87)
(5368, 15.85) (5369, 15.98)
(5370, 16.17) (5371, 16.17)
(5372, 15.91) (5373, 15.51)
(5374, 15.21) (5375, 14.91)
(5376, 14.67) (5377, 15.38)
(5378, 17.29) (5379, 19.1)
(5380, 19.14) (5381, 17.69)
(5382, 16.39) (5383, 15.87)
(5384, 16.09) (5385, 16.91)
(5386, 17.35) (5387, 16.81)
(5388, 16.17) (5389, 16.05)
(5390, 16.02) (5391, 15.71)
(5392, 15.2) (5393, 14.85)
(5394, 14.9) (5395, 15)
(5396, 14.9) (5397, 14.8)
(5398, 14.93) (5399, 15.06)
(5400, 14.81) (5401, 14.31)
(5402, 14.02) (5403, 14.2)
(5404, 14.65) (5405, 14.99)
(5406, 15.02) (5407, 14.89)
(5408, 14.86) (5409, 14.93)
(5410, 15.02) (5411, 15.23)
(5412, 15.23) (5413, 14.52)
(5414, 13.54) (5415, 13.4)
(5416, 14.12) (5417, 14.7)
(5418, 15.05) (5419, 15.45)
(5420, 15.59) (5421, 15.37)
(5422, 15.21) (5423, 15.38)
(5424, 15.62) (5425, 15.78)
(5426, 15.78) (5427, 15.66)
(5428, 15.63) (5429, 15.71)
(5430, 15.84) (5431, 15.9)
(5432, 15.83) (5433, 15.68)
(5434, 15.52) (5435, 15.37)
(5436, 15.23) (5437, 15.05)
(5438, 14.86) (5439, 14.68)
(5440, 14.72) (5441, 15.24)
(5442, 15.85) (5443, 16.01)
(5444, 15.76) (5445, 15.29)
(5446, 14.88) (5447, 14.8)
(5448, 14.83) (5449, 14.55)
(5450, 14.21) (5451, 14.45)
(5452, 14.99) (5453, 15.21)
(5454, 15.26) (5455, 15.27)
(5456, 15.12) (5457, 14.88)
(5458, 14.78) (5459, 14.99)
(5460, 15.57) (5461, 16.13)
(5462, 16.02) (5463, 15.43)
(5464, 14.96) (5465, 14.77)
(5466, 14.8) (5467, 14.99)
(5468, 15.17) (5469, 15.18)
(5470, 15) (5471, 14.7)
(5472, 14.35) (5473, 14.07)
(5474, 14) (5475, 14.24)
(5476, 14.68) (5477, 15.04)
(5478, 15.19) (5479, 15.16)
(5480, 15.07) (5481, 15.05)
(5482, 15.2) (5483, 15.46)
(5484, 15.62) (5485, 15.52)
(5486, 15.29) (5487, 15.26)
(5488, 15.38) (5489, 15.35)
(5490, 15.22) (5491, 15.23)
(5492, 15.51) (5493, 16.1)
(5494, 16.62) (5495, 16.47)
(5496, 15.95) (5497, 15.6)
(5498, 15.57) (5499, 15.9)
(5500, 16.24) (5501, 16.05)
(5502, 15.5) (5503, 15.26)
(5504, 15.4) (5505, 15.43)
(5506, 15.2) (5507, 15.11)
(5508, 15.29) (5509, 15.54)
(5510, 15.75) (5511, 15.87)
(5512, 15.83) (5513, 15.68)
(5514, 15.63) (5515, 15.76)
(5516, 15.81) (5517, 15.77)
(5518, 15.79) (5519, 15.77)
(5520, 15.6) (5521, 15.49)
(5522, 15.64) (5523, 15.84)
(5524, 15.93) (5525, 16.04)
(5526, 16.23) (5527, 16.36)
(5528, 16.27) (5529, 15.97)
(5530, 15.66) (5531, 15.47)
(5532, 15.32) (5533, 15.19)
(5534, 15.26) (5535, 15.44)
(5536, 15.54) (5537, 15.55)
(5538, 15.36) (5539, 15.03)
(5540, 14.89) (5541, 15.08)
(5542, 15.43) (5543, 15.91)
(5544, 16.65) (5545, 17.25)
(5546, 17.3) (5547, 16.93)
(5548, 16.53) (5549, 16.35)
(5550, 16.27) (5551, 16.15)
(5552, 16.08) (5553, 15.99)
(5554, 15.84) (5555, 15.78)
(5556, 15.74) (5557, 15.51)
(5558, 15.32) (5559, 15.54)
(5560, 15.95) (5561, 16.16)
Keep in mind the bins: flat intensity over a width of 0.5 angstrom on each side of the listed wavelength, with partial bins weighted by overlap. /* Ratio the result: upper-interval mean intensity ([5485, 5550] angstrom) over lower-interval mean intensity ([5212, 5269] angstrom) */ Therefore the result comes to 1.10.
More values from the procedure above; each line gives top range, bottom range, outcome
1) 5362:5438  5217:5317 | 1.03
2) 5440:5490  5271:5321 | 0.95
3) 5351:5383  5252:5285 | 1.15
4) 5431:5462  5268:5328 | 0.97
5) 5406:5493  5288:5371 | 0.95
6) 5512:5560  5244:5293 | 1.08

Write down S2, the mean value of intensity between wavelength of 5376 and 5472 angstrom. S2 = 15.3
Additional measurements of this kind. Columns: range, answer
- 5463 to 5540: 15.4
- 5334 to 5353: 15.8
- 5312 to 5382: 15.9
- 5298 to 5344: 15.9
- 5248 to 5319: 15.2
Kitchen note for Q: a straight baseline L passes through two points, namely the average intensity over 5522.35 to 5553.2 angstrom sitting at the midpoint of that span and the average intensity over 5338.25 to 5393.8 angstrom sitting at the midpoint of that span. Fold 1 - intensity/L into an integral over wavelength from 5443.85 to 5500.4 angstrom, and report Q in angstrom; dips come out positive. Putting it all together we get 2.8 angstrom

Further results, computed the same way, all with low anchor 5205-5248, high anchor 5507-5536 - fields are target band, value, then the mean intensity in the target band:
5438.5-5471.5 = 0.6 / 15.1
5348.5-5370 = -1.7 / 16.2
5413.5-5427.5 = 0.2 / 15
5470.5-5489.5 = 0.7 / 15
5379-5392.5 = -1.4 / 16.7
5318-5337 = -0.6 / 15.3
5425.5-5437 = -0.2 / 15.6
